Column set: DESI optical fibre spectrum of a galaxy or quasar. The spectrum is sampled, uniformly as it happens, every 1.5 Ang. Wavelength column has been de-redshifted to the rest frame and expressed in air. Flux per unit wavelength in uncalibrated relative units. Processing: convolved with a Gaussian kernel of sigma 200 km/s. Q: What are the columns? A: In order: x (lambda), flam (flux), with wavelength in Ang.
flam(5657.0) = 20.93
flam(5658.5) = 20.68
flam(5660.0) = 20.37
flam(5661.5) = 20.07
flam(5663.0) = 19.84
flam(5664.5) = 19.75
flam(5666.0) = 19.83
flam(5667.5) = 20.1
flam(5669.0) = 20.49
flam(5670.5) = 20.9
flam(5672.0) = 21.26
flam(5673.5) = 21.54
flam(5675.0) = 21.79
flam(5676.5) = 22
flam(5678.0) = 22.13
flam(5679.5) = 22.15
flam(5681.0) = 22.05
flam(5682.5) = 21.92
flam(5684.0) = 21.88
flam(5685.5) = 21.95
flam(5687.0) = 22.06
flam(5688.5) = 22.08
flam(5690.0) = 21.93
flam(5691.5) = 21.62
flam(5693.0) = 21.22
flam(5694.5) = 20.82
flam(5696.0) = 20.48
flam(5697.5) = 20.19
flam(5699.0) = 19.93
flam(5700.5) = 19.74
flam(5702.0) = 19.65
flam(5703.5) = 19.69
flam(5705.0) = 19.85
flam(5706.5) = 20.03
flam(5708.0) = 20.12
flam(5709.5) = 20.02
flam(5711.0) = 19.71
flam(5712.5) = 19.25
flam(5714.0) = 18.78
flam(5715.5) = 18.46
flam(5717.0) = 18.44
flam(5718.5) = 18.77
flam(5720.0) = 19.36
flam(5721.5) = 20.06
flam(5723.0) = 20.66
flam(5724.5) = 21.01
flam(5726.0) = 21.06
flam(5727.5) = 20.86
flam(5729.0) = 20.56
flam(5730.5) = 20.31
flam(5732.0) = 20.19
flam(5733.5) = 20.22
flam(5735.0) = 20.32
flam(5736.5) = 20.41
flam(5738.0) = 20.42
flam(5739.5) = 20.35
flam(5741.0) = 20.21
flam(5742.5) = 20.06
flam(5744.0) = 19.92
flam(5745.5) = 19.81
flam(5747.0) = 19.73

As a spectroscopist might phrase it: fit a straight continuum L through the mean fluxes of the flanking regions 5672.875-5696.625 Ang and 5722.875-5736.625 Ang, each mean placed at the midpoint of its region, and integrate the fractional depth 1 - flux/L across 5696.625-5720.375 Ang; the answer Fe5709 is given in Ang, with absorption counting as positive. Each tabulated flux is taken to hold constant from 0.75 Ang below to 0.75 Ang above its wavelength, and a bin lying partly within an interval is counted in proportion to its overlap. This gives 1.8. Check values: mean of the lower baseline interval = 21.7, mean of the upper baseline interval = 20.6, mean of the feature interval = 19.5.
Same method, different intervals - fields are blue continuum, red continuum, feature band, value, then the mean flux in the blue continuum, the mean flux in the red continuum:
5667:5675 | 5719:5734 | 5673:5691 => -1.0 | 21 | 20.4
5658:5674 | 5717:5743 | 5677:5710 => -1.1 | 20.4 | 20.2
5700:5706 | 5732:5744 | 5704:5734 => 0.1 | 19.7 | 20.3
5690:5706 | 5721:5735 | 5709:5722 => 0.8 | 20.4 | 20.5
